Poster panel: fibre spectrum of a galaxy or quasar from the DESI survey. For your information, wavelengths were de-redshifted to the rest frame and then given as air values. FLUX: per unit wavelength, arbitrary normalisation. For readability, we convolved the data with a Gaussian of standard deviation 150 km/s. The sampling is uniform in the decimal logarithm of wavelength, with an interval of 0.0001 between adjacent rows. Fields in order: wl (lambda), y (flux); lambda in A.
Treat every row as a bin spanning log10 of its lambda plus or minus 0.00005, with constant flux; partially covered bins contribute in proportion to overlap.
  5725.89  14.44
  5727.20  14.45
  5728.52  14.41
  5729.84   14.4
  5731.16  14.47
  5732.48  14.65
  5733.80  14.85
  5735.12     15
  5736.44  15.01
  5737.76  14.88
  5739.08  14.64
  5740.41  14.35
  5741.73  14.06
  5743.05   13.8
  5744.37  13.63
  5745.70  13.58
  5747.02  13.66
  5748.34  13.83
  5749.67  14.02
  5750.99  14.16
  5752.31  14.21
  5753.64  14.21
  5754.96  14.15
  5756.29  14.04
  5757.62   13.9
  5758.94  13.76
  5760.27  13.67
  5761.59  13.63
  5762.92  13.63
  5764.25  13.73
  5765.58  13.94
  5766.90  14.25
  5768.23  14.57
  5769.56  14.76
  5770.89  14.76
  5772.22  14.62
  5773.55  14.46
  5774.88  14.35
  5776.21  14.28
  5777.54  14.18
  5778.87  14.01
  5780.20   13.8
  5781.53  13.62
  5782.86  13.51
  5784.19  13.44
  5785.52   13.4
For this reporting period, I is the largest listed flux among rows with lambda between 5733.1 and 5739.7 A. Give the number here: 15.01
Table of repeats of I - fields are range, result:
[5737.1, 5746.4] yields 14.88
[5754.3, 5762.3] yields 14.15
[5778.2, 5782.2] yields 14.01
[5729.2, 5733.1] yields 14.65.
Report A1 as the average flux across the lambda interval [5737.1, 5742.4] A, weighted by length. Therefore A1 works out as 14.5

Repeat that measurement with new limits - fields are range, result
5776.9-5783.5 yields 13.8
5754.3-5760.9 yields 13.9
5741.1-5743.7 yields 13.9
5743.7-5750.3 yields 13.7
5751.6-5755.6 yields 14.2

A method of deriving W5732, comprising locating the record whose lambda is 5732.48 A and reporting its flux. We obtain 14.65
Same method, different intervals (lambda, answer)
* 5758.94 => 13.76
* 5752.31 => 14.21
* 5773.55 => 14.46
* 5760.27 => 13.67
